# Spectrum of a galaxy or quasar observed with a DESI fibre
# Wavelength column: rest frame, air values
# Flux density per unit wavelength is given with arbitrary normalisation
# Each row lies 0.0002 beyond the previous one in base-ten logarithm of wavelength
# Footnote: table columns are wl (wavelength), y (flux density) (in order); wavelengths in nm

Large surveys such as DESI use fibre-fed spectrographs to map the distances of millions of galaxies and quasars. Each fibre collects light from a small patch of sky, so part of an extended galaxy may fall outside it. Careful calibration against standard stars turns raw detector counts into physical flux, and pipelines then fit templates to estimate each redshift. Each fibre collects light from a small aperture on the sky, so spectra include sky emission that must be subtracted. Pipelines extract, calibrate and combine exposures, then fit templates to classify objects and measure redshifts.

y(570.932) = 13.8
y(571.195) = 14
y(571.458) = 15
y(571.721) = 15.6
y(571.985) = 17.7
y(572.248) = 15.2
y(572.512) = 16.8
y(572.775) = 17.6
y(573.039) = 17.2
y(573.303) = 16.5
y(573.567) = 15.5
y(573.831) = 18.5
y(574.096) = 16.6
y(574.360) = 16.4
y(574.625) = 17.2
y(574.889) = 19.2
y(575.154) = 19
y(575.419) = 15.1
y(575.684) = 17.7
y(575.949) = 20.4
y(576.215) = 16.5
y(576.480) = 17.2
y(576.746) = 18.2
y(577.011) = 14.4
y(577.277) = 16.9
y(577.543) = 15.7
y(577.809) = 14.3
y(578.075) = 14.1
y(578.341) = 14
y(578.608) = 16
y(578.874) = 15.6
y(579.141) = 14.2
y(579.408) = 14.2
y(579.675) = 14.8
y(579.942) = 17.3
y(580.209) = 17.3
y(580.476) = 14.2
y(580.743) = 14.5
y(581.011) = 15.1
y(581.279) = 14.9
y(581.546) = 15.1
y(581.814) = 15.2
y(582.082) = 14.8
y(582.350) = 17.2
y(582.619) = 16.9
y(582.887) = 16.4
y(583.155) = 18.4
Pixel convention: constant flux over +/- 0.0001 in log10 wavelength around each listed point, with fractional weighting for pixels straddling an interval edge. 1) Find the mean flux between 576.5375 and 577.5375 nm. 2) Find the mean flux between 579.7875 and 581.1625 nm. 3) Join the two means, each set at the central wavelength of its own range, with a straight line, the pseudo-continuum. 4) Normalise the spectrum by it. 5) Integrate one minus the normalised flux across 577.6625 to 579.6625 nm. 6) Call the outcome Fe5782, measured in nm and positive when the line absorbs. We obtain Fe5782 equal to 0.18 nm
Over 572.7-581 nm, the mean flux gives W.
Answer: 16.3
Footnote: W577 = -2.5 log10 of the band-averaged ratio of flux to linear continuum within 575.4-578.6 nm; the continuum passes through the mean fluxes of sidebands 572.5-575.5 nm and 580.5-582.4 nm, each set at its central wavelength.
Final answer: 0.009 mag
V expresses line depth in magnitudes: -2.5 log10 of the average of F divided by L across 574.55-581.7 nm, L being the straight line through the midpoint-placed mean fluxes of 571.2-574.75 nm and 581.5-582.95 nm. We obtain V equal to 0.01 mag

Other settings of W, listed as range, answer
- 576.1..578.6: 15.7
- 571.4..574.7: 16.6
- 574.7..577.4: 17.5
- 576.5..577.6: 16.4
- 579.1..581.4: 15.2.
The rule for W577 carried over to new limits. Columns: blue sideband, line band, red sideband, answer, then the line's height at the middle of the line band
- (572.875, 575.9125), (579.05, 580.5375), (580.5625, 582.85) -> 0.04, 15.9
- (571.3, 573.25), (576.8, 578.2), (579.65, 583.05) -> 0.05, 16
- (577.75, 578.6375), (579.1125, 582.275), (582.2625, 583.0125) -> 0.04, 15.8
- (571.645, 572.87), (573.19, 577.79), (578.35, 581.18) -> -0.07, 16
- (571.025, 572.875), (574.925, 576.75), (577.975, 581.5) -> -0.15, 15.5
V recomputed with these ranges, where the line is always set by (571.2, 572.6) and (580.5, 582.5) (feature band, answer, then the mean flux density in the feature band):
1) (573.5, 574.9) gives -0.10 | 17.1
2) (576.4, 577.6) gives -0.07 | 16.5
